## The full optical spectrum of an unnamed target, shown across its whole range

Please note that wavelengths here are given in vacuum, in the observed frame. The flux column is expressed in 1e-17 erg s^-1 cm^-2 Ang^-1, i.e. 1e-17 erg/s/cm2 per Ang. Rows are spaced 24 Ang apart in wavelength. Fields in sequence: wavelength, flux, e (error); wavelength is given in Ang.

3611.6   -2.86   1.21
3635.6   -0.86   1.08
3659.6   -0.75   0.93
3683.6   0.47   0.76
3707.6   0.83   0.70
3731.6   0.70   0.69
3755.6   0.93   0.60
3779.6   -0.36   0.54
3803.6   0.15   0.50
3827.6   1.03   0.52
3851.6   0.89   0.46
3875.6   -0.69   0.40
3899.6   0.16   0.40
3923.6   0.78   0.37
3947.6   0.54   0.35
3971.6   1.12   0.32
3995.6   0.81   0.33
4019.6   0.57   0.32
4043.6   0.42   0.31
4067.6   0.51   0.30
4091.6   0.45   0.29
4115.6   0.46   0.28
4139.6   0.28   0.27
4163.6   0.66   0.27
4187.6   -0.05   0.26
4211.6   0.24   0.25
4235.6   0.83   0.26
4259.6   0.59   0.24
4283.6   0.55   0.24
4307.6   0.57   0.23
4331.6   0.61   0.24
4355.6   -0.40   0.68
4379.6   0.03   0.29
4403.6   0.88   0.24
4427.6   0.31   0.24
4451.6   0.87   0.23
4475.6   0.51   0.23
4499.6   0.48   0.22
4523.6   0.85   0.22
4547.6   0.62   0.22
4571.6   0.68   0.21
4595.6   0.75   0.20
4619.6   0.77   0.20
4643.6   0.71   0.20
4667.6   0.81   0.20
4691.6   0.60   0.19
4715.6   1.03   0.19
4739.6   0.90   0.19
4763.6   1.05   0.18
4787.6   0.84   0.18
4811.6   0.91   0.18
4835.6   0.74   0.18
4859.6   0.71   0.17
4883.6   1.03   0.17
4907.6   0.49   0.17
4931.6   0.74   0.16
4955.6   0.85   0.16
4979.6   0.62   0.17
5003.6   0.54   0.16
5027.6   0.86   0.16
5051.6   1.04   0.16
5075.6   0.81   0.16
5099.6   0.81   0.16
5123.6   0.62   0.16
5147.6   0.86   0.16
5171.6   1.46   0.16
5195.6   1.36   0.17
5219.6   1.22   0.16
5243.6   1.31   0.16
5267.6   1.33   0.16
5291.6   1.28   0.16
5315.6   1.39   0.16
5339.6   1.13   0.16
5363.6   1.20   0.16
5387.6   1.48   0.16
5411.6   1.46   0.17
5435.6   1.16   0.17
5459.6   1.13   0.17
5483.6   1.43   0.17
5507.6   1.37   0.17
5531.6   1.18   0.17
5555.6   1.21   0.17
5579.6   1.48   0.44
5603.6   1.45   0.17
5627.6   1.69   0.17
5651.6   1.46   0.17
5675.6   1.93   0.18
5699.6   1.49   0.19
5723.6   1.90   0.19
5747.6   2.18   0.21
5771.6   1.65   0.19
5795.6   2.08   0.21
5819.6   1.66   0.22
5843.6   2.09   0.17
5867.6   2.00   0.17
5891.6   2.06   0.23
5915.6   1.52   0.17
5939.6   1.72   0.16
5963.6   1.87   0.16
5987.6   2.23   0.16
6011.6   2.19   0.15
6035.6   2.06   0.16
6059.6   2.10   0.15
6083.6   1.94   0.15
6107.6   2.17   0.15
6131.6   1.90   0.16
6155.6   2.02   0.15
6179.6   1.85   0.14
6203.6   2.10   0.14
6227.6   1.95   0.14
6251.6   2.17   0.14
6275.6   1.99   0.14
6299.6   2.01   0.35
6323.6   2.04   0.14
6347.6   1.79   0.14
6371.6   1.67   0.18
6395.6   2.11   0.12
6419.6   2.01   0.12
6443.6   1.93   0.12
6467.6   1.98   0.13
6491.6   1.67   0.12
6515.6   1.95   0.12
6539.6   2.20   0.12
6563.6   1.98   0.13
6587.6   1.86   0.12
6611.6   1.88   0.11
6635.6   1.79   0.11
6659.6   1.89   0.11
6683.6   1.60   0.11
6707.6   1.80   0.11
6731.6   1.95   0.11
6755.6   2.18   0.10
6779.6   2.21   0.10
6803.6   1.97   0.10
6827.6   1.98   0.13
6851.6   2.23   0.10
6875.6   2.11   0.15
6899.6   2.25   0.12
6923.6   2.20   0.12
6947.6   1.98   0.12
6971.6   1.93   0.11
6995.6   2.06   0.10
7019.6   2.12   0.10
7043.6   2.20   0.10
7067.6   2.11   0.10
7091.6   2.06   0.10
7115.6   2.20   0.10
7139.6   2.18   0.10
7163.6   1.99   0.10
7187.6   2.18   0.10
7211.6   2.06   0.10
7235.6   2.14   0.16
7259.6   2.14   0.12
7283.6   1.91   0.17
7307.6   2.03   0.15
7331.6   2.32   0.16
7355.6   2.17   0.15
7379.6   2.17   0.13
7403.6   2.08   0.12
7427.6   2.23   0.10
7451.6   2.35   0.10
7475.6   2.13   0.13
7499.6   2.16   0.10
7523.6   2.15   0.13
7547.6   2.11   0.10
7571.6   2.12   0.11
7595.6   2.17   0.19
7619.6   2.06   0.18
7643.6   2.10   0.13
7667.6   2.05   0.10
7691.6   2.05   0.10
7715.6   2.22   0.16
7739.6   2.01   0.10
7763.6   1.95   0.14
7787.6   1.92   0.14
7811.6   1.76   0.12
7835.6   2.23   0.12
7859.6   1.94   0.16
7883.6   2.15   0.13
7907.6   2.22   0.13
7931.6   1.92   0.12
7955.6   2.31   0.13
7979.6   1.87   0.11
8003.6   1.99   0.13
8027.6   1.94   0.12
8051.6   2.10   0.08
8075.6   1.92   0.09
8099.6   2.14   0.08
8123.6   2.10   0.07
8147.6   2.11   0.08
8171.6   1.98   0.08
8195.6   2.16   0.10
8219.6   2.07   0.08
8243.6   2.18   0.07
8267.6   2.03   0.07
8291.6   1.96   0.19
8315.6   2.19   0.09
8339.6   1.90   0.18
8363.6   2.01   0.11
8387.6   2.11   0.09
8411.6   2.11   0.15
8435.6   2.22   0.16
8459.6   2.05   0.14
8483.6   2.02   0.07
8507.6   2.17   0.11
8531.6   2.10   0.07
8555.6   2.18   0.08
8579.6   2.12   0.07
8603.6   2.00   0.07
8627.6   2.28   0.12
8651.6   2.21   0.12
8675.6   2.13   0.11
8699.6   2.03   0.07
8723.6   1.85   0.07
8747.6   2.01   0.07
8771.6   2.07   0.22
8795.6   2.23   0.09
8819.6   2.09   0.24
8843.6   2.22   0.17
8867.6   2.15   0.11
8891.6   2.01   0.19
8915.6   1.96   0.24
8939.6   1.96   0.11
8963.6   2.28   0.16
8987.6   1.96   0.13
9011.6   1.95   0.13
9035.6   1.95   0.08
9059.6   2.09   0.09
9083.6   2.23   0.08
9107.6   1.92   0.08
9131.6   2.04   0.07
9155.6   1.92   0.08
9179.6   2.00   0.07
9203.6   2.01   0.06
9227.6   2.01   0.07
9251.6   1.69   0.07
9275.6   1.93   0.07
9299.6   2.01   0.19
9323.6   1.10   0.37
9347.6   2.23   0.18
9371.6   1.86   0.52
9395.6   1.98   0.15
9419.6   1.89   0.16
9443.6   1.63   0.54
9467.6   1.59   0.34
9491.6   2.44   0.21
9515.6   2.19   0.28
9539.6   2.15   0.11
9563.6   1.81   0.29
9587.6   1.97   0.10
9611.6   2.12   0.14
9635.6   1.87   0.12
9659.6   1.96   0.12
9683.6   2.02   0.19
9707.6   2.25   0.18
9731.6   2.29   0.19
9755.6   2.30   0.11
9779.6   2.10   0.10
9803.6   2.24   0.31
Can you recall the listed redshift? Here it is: 0.292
